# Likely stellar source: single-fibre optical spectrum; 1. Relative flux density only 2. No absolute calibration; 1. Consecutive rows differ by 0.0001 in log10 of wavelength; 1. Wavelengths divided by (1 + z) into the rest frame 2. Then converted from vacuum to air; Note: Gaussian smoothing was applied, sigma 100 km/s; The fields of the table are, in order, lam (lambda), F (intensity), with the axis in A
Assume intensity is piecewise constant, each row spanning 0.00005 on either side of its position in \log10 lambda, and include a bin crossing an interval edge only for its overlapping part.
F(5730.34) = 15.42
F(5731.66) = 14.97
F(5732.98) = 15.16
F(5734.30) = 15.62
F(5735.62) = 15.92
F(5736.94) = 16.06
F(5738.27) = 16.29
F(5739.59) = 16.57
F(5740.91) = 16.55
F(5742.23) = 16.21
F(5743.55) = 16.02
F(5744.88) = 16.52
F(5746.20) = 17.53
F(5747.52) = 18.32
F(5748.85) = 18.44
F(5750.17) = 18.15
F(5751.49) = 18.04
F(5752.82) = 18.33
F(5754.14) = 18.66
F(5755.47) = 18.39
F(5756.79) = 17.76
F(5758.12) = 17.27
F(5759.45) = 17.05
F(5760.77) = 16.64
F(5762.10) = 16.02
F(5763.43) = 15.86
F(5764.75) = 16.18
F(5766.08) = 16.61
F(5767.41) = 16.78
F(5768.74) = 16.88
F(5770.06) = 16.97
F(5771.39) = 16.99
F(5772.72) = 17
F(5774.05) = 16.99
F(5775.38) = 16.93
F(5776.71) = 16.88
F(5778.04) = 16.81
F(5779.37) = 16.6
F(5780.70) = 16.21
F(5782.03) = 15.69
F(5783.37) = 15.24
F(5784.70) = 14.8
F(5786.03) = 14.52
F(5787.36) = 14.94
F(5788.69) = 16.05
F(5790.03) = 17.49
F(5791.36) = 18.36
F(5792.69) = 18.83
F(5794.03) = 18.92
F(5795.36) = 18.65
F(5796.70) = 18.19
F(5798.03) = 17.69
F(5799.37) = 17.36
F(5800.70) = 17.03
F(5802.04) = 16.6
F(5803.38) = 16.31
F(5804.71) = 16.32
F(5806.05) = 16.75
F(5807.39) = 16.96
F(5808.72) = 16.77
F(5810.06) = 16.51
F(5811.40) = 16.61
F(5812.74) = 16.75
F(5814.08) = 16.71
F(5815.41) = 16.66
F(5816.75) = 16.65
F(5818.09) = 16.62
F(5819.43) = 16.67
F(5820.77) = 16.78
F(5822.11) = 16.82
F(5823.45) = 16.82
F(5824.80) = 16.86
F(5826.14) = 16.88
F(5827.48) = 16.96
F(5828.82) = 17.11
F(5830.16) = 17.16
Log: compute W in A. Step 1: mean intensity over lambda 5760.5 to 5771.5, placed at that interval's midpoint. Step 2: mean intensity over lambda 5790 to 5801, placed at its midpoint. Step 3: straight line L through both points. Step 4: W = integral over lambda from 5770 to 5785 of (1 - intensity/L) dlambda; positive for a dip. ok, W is 0.61 A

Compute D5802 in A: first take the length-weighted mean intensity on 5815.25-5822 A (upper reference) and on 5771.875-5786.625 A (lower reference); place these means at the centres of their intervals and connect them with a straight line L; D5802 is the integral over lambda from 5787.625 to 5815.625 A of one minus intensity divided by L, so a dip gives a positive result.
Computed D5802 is -1.2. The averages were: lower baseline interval 16.2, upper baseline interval 16.7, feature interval 17.2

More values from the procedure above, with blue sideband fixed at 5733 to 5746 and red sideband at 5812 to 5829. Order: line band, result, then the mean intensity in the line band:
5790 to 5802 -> -1.0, 18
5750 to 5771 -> -1.1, 17.2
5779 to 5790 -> 0.6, 15.6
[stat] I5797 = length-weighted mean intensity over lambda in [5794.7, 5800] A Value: 18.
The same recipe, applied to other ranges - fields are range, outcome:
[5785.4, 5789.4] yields 15.2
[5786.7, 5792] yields 16.7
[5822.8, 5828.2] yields 16.9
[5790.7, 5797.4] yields 18.6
